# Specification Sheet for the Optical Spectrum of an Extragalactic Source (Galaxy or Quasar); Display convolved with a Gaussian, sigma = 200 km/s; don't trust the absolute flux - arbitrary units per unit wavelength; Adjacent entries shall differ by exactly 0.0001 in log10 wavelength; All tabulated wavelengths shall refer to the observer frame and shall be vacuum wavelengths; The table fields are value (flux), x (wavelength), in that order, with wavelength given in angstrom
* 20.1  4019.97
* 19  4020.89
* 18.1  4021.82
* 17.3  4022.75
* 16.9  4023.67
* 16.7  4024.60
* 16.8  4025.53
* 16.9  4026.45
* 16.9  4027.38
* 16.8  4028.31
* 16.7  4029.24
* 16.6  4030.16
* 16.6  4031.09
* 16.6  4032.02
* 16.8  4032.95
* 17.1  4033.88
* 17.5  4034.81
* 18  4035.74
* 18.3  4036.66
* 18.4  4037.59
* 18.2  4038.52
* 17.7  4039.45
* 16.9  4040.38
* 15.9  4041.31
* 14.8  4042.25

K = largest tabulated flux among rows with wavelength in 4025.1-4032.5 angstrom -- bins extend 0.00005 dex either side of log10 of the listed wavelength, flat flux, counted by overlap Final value 16.9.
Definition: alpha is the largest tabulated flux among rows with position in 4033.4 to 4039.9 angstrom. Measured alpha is 18.4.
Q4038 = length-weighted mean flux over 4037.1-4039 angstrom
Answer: 18.3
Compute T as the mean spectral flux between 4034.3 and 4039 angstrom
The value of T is 18.1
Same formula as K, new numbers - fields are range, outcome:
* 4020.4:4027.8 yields 19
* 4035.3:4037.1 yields 18.3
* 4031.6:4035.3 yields 17.5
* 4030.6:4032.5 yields 16.6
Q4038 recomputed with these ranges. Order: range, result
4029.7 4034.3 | 16.7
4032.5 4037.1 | 17.6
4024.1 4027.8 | 16.8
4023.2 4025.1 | 16.8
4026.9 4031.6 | 16.7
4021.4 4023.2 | 17.7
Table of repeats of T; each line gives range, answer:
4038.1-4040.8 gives 17.6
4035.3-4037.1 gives 18.2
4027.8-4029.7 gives 16.7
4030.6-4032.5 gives 16.6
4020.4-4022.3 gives 18.5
